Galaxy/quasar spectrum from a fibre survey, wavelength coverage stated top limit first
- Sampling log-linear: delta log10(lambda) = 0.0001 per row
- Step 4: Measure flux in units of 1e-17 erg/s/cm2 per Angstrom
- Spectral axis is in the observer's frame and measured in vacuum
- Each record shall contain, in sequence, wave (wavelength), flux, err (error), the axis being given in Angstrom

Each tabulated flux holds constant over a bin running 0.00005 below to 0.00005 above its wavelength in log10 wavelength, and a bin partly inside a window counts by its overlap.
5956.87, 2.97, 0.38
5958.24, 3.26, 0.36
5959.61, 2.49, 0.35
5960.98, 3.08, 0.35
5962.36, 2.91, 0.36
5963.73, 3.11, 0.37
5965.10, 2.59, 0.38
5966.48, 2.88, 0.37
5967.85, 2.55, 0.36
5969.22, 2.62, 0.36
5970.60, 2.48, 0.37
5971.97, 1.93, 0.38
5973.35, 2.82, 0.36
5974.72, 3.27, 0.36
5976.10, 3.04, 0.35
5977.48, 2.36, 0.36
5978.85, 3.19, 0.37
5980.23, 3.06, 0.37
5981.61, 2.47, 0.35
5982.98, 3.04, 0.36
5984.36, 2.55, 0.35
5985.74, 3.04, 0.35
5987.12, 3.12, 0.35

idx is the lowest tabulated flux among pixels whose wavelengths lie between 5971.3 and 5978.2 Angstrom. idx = 1.93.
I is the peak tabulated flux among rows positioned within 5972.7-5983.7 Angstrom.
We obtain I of 3.27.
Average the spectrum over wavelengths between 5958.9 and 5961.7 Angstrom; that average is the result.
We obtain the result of 2.79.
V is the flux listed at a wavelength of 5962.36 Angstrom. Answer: 2.91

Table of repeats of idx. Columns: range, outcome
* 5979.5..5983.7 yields 2.47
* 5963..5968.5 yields 2.55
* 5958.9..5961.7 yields 2.49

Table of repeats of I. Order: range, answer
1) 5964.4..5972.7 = 2.88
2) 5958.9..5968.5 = 3.11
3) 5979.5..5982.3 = 3.06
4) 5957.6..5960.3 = 3.26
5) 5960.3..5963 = 3.08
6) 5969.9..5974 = 2.82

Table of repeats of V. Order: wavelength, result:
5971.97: 1.93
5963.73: 3.11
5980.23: 3.06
